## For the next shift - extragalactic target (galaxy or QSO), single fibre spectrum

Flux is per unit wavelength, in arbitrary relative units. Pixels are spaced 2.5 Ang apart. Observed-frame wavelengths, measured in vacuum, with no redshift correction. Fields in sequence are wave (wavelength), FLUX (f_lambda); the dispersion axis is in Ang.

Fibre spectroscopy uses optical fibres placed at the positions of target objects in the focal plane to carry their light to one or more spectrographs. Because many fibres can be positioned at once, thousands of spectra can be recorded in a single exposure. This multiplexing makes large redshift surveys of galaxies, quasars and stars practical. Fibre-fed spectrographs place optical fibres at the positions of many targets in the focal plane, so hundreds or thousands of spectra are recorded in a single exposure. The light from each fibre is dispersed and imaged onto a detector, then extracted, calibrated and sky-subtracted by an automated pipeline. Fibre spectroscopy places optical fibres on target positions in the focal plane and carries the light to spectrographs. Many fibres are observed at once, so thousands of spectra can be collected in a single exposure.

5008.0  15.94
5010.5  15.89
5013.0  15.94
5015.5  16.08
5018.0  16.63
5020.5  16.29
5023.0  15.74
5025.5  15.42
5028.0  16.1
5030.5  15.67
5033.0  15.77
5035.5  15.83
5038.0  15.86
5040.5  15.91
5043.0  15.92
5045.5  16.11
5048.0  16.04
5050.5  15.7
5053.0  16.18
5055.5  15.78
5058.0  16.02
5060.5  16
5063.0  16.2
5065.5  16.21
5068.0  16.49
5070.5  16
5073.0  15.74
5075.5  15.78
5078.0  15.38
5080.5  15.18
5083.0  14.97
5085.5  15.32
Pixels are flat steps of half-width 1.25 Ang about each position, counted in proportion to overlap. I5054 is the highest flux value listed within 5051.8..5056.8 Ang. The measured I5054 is 16.18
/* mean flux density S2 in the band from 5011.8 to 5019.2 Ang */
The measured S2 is 16.2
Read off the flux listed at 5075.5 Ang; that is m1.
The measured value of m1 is 15.78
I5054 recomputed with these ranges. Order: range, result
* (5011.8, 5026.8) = 16.63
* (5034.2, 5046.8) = 16.11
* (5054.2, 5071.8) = 16.49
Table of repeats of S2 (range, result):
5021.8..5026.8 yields 15.6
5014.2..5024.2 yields 16.2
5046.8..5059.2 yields 15.9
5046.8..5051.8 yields 15.9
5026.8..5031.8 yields 15.9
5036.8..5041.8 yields 15.9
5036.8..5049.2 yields 16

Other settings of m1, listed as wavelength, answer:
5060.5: 16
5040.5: 15.91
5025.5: 15.42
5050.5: 15.7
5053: 16.18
